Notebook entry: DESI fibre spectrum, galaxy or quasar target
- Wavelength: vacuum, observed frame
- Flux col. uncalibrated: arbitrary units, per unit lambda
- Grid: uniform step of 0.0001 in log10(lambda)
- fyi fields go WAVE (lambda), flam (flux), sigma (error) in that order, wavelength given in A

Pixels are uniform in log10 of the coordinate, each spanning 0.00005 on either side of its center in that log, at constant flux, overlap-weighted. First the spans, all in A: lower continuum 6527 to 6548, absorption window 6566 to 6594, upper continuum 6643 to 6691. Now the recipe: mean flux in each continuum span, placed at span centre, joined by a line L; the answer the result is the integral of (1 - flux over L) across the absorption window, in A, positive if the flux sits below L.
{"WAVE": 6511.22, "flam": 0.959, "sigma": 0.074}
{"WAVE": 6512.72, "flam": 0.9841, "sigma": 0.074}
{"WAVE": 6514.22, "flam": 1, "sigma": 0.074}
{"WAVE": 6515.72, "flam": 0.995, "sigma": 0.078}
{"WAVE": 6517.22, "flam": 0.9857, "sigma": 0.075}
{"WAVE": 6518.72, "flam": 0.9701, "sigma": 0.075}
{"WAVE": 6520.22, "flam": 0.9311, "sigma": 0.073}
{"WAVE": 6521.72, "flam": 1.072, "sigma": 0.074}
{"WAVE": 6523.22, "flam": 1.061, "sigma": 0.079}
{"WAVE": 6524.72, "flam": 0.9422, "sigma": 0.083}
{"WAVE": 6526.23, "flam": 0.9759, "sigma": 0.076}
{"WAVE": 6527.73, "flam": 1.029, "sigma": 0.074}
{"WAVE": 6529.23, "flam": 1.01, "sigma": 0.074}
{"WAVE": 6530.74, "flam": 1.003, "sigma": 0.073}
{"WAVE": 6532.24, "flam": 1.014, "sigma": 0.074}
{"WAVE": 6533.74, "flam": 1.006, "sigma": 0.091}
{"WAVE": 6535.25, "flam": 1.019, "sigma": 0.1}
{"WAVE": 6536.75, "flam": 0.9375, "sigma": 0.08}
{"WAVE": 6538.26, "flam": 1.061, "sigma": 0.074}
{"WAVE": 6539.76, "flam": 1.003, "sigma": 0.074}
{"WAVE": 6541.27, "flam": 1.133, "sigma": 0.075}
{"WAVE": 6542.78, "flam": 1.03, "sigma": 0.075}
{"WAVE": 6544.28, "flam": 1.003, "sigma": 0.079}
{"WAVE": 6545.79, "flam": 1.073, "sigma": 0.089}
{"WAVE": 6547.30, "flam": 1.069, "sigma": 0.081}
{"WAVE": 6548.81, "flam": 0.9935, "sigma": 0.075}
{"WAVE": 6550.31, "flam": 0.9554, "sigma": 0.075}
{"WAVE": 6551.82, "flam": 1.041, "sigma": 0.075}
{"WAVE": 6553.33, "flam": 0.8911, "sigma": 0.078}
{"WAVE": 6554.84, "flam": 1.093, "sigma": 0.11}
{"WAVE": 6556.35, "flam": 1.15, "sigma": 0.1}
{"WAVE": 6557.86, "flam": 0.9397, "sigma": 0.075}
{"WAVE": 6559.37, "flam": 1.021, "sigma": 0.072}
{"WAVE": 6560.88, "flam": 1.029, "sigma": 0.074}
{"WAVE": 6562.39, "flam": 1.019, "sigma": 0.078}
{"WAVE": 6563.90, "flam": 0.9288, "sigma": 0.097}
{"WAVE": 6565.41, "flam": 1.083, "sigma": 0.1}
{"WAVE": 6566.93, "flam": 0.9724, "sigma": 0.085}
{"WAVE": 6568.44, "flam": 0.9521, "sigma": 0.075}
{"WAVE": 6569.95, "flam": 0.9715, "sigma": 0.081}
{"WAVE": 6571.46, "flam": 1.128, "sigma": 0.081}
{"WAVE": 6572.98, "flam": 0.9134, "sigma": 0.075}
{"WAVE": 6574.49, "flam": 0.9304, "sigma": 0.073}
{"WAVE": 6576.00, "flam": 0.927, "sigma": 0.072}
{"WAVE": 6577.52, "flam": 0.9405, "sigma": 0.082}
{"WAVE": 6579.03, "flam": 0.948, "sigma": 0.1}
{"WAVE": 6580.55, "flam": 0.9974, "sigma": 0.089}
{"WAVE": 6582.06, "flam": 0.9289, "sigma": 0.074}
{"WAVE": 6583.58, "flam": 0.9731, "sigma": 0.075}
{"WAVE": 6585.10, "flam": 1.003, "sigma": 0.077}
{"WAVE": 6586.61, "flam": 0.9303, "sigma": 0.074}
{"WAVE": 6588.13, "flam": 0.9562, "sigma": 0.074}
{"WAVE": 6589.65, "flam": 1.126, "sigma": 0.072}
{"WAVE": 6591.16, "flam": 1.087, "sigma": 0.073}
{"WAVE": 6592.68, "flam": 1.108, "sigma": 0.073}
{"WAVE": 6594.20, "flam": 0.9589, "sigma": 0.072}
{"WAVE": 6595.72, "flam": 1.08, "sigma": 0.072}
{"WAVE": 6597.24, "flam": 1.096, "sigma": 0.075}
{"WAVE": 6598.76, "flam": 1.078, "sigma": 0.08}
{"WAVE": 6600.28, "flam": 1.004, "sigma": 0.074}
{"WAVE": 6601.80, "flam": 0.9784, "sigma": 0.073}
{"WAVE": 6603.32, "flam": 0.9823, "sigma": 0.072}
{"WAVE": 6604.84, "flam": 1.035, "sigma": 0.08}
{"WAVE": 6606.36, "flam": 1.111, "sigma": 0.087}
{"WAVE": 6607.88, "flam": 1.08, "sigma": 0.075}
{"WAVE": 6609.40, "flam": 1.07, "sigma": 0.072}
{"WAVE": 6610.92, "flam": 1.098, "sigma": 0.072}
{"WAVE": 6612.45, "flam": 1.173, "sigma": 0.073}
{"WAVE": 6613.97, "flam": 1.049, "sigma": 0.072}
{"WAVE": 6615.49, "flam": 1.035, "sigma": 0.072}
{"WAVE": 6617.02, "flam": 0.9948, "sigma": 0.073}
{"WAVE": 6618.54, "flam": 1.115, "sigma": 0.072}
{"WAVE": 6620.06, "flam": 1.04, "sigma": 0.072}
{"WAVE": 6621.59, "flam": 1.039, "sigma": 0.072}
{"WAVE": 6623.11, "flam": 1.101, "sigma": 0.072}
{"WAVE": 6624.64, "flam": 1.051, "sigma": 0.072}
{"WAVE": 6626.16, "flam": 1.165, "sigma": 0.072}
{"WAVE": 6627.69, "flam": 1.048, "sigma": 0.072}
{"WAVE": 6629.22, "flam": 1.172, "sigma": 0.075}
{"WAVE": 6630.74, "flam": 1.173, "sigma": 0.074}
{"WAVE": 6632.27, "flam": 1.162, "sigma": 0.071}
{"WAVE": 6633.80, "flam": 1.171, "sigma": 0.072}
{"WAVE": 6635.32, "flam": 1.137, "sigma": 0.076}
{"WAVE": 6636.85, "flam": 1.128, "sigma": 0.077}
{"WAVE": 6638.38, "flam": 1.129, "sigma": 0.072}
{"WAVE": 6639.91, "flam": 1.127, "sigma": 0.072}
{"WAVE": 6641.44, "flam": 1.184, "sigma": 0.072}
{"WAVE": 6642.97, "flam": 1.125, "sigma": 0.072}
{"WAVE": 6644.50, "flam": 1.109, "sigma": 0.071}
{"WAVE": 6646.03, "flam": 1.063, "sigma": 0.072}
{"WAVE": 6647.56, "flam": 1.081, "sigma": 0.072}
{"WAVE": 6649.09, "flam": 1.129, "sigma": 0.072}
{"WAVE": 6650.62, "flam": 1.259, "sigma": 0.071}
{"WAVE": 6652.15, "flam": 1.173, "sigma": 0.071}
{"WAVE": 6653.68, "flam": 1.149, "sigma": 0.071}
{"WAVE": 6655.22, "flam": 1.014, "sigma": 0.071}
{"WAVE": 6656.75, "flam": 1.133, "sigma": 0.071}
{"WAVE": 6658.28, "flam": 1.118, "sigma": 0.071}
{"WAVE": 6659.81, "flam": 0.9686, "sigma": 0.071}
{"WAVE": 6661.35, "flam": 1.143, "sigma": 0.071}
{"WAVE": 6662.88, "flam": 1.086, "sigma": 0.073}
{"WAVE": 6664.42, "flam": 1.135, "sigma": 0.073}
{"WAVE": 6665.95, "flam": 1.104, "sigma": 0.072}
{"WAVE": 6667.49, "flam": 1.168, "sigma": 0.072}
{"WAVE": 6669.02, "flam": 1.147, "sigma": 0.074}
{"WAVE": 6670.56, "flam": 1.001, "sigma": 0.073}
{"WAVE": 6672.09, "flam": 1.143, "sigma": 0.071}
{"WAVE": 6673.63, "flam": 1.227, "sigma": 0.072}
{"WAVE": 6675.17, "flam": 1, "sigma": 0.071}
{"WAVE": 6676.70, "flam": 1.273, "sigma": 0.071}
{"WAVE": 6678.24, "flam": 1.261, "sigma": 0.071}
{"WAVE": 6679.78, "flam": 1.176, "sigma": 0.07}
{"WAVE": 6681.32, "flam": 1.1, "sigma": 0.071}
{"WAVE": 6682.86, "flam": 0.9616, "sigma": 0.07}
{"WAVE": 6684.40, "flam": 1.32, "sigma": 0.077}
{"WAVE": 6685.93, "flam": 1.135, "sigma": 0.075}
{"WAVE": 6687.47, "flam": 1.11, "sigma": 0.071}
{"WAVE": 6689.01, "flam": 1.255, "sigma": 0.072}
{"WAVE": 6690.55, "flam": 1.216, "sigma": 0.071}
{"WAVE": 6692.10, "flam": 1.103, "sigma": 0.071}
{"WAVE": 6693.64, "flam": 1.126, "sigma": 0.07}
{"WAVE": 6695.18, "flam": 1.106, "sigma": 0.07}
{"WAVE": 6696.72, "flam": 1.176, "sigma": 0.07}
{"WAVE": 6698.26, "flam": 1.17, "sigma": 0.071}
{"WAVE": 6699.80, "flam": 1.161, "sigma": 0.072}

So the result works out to 2.0 A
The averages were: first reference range 1.03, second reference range 1.13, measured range 0.988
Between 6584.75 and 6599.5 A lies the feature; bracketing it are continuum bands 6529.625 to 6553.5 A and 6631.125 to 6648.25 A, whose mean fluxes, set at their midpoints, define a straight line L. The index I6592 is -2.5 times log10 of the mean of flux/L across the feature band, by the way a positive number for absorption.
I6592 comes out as 0.03 mag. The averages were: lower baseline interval 1.02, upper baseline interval 1.13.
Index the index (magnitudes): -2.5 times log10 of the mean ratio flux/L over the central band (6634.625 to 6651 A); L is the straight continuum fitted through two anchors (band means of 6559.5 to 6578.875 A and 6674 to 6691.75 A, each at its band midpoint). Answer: -0.03 mag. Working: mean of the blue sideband 0.983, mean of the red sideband 1.16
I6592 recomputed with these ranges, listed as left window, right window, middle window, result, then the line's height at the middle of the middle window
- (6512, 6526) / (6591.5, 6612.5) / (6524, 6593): 0.020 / 1.02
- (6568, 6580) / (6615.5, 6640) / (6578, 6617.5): -0.006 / 1.03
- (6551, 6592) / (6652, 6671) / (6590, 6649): -0.037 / 1.05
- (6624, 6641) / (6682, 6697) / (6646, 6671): 0.028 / 1.14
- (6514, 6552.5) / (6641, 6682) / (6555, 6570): 0.028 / 1.04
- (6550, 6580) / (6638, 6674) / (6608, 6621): -0.010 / 1.06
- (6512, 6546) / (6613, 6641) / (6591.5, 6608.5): 0.031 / 1.08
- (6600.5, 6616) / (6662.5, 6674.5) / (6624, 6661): -0.026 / 1.1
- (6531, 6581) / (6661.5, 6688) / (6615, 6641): -0.020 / 1.09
